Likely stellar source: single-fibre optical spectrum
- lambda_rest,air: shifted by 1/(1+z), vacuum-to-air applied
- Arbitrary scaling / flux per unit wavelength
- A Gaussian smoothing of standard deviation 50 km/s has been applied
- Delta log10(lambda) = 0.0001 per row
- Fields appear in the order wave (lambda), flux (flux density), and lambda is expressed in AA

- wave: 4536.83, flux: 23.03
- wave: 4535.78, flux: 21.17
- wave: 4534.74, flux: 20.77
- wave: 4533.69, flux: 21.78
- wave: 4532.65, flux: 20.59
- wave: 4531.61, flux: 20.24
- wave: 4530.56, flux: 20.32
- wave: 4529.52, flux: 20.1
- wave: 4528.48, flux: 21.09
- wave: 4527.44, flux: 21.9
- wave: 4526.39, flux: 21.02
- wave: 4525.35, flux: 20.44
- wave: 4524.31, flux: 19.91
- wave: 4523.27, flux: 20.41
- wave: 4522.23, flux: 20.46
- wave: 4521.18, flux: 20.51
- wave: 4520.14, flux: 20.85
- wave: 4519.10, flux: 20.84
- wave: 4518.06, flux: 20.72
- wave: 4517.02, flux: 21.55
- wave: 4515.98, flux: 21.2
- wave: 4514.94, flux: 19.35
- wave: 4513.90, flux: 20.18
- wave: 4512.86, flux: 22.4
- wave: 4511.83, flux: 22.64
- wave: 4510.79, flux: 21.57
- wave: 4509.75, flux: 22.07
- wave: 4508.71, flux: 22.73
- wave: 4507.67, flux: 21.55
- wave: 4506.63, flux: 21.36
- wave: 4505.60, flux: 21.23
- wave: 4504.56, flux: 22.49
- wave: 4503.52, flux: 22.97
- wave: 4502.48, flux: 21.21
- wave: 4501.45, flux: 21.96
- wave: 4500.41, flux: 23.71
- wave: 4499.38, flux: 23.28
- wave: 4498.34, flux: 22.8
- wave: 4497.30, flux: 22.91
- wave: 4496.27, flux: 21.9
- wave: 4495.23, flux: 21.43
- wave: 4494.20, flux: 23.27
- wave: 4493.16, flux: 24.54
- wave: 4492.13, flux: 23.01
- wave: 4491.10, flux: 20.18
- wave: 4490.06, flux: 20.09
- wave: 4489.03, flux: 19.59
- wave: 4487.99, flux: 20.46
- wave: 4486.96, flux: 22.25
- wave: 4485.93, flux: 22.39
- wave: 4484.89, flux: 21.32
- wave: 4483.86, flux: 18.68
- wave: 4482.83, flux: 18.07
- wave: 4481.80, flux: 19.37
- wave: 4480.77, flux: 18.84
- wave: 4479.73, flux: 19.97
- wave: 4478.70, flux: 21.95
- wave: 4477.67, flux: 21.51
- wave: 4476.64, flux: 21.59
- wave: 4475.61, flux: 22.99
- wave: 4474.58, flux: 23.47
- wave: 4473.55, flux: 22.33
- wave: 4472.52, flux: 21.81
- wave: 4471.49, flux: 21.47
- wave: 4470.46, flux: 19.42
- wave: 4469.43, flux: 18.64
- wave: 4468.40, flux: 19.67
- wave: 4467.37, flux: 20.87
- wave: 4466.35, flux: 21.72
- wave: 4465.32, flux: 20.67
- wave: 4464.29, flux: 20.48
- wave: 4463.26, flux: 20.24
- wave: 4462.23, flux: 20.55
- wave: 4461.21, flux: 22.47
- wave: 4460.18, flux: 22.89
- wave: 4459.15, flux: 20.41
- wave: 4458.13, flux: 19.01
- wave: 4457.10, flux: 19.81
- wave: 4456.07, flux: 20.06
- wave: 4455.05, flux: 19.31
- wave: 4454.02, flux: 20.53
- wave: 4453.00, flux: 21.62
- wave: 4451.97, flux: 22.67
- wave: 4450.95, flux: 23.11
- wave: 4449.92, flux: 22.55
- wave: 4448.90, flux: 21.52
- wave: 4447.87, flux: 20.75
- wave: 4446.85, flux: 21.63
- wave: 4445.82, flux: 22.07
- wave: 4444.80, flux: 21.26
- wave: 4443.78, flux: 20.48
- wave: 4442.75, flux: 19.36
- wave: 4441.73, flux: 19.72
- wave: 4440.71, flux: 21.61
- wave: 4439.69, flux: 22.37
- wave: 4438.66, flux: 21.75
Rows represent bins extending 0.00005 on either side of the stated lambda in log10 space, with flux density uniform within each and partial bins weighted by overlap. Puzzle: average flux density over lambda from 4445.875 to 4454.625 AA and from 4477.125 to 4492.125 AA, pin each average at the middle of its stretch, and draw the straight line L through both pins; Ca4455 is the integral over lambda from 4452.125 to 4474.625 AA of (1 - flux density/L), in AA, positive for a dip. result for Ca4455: 0.5 AA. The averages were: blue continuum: 21.8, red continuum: 20.4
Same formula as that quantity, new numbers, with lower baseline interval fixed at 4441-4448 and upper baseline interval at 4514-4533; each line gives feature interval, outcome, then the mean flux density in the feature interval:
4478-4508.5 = -1.2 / 21.5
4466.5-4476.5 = -0.2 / 21.2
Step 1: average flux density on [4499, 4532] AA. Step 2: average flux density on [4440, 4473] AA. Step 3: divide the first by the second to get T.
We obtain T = 1.02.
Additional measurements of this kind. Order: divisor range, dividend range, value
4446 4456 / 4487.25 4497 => 1.01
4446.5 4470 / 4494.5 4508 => 1.06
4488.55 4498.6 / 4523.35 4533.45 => 0.94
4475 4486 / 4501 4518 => 1.05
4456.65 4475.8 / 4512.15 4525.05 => 0.99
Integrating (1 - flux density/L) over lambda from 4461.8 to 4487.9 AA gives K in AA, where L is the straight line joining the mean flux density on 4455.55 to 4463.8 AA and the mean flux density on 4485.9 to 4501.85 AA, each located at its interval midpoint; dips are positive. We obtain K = 0.6 AA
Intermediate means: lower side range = 20.7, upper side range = 22.1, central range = 20.8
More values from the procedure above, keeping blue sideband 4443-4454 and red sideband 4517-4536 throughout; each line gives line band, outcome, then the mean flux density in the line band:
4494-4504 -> -0.7 AA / 22.5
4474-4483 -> 0.1 AA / 21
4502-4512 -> -0.5 AA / 21.9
